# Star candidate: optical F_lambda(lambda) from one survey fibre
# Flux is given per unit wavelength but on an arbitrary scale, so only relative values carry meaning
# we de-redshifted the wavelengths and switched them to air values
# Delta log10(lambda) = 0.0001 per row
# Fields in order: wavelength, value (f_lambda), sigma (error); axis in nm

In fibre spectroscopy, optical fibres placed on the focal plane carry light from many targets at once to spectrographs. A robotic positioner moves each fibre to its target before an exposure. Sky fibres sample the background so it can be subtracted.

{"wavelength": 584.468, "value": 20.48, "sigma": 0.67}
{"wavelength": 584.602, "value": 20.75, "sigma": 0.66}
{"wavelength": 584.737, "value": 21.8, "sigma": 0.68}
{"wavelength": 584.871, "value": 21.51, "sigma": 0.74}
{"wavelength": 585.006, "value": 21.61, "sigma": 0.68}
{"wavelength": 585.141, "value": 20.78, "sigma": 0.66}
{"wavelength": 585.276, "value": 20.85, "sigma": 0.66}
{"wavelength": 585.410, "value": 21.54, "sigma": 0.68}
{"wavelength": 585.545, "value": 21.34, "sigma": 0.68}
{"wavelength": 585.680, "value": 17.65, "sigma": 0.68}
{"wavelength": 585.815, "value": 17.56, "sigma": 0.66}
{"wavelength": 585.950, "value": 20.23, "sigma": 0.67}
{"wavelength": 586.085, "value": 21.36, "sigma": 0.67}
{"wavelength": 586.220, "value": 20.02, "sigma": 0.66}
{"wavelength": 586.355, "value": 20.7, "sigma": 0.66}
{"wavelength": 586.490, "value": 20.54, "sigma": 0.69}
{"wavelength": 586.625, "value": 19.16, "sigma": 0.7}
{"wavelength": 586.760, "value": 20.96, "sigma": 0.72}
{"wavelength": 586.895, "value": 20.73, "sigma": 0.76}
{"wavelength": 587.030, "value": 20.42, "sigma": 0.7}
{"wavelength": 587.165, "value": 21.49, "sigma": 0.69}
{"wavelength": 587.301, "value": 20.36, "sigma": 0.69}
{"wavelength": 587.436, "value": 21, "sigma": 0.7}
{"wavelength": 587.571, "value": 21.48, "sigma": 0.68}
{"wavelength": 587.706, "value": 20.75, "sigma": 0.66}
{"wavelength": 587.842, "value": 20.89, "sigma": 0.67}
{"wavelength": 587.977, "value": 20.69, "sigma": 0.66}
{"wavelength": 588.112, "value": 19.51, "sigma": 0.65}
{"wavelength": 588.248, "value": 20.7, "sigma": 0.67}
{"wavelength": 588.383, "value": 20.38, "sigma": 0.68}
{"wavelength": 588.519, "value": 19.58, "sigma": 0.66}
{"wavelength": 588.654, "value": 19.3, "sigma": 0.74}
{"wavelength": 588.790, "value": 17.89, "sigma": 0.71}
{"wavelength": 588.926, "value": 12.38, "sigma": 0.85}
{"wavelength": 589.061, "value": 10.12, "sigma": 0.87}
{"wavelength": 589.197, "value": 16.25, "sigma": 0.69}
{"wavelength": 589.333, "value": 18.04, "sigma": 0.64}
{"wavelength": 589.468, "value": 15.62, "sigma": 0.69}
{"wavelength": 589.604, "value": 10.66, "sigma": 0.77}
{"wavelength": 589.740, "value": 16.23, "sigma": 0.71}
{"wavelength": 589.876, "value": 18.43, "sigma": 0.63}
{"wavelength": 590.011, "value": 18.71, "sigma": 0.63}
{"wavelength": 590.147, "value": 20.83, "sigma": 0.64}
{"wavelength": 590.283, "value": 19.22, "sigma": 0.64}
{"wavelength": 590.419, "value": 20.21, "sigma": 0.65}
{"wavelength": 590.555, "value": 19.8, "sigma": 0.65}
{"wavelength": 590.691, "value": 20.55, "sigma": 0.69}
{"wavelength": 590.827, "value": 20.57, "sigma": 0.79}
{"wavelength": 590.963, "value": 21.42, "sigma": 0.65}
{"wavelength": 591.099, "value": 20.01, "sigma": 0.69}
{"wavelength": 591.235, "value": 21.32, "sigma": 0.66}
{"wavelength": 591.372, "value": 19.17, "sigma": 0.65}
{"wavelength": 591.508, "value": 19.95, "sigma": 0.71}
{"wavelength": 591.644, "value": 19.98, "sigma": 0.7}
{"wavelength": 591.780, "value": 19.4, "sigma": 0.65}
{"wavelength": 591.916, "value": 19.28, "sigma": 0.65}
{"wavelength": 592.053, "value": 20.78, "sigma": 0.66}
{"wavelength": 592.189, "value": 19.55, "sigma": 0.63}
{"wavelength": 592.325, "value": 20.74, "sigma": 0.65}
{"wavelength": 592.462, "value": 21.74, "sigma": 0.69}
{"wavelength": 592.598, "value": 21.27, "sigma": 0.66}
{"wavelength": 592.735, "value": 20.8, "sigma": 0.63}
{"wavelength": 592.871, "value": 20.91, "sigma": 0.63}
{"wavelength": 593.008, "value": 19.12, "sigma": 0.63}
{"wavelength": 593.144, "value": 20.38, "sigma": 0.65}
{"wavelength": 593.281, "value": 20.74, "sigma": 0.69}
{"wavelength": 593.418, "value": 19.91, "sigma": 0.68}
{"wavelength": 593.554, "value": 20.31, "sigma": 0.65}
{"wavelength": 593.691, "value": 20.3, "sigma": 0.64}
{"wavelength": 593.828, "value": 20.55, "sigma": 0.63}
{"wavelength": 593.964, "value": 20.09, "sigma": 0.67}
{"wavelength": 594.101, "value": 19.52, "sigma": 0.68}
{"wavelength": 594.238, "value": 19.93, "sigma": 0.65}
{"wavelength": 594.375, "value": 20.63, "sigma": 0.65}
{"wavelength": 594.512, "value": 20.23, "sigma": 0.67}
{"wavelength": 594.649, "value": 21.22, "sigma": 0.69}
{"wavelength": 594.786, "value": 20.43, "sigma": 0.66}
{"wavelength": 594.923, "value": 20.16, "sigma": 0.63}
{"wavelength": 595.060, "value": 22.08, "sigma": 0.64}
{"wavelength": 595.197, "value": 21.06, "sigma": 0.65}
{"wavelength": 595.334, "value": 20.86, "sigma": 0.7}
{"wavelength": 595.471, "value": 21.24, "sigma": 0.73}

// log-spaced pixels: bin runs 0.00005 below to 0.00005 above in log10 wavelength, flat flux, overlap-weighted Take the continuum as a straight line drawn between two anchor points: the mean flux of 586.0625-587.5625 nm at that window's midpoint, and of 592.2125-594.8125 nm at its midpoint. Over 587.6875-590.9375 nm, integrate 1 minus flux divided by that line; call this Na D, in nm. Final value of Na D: 0.37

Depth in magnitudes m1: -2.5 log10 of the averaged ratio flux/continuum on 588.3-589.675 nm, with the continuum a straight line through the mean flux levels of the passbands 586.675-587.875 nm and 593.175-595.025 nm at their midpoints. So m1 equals 0.28 mag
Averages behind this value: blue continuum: 20.9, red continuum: 20.3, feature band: 16.1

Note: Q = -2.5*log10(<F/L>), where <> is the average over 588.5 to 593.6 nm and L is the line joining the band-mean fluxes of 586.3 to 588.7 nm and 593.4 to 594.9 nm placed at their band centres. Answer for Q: 0.08 mag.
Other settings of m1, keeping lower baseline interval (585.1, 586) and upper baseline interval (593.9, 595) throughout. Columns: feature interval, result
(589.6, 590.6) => 0.09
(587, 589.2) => 0.05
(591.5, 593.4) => -0.01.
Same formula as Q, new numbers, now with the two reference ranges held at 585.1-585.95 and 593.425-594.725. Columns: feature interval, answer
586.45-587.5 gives -0.031 mag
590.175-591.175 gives -0.007 mag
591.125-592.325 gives 0.012 mag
